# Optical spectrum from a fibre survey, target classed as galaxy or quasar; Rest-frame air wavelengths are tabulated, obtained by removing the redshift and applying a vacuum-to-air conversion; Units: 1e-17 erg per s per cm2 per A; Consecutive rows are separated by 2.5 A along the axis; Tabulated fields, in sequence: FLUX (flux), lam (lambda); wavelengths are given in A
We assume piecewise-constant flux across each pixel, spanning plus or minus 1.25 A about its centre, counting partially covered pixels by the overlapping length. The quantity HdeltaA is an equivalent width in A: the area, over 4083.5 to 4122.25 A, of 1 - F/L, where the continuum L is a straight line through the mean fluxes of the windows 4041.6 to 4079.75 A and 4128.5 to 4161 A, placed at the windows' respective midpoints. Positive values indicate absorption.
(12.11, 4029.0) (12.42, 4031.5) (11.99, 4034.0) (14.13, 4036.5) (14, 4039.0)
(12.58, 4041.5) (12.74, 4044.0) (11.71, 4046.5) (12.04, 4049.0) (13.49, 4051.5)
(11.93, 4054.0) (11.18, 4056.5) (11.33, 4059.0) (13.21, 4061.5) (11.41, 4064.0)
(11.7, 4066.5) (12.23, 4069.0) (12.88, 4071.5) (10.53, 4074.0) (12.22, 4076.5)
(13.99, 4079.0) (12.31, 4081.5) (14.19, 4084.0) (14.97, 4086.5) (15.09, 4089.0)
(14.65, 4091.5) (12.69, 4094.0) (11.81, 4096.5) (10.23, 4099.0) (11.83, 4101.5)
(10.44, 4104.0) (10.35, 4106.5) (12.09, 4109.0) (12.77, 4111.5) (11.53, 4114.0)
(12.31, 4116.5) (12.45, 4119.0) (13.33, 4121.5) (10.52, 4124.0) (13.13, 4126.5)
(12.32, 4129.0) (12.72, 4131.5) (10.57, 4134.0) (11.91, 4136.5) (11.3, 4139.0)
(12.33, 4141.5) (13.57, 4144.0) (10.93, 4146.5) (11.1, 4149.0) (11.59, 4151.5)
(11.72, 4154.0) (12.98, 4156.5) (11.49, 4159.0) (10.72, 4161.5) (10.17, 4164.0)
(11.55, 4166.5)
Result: -1.6 A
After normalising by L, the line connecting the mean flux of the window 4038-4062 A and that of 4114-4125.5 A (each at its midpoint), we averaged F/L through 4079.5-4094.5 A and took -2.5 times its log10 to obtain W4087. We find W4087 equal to -0.15 mag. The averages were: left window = 12.4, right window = 12.1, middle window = 14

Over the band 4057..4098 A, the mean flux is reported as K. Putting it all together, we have 12.8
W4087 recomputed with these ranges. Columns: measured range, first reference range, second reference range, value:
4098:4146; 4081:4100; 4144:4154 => 0.04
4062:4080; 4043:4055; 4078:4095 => 0.10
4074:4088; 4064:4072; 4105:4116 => -0.11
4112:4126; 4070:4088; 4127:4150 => 0.01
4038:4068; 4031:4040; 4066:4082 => 0.04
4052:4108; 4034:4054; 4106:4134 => 0.01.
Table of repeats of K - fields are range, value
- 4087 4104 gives 12.6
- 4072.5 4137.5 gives 12.3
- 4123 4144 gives 12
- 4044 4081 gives 12.2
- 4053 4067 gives 11.8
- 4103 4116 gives 11.5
